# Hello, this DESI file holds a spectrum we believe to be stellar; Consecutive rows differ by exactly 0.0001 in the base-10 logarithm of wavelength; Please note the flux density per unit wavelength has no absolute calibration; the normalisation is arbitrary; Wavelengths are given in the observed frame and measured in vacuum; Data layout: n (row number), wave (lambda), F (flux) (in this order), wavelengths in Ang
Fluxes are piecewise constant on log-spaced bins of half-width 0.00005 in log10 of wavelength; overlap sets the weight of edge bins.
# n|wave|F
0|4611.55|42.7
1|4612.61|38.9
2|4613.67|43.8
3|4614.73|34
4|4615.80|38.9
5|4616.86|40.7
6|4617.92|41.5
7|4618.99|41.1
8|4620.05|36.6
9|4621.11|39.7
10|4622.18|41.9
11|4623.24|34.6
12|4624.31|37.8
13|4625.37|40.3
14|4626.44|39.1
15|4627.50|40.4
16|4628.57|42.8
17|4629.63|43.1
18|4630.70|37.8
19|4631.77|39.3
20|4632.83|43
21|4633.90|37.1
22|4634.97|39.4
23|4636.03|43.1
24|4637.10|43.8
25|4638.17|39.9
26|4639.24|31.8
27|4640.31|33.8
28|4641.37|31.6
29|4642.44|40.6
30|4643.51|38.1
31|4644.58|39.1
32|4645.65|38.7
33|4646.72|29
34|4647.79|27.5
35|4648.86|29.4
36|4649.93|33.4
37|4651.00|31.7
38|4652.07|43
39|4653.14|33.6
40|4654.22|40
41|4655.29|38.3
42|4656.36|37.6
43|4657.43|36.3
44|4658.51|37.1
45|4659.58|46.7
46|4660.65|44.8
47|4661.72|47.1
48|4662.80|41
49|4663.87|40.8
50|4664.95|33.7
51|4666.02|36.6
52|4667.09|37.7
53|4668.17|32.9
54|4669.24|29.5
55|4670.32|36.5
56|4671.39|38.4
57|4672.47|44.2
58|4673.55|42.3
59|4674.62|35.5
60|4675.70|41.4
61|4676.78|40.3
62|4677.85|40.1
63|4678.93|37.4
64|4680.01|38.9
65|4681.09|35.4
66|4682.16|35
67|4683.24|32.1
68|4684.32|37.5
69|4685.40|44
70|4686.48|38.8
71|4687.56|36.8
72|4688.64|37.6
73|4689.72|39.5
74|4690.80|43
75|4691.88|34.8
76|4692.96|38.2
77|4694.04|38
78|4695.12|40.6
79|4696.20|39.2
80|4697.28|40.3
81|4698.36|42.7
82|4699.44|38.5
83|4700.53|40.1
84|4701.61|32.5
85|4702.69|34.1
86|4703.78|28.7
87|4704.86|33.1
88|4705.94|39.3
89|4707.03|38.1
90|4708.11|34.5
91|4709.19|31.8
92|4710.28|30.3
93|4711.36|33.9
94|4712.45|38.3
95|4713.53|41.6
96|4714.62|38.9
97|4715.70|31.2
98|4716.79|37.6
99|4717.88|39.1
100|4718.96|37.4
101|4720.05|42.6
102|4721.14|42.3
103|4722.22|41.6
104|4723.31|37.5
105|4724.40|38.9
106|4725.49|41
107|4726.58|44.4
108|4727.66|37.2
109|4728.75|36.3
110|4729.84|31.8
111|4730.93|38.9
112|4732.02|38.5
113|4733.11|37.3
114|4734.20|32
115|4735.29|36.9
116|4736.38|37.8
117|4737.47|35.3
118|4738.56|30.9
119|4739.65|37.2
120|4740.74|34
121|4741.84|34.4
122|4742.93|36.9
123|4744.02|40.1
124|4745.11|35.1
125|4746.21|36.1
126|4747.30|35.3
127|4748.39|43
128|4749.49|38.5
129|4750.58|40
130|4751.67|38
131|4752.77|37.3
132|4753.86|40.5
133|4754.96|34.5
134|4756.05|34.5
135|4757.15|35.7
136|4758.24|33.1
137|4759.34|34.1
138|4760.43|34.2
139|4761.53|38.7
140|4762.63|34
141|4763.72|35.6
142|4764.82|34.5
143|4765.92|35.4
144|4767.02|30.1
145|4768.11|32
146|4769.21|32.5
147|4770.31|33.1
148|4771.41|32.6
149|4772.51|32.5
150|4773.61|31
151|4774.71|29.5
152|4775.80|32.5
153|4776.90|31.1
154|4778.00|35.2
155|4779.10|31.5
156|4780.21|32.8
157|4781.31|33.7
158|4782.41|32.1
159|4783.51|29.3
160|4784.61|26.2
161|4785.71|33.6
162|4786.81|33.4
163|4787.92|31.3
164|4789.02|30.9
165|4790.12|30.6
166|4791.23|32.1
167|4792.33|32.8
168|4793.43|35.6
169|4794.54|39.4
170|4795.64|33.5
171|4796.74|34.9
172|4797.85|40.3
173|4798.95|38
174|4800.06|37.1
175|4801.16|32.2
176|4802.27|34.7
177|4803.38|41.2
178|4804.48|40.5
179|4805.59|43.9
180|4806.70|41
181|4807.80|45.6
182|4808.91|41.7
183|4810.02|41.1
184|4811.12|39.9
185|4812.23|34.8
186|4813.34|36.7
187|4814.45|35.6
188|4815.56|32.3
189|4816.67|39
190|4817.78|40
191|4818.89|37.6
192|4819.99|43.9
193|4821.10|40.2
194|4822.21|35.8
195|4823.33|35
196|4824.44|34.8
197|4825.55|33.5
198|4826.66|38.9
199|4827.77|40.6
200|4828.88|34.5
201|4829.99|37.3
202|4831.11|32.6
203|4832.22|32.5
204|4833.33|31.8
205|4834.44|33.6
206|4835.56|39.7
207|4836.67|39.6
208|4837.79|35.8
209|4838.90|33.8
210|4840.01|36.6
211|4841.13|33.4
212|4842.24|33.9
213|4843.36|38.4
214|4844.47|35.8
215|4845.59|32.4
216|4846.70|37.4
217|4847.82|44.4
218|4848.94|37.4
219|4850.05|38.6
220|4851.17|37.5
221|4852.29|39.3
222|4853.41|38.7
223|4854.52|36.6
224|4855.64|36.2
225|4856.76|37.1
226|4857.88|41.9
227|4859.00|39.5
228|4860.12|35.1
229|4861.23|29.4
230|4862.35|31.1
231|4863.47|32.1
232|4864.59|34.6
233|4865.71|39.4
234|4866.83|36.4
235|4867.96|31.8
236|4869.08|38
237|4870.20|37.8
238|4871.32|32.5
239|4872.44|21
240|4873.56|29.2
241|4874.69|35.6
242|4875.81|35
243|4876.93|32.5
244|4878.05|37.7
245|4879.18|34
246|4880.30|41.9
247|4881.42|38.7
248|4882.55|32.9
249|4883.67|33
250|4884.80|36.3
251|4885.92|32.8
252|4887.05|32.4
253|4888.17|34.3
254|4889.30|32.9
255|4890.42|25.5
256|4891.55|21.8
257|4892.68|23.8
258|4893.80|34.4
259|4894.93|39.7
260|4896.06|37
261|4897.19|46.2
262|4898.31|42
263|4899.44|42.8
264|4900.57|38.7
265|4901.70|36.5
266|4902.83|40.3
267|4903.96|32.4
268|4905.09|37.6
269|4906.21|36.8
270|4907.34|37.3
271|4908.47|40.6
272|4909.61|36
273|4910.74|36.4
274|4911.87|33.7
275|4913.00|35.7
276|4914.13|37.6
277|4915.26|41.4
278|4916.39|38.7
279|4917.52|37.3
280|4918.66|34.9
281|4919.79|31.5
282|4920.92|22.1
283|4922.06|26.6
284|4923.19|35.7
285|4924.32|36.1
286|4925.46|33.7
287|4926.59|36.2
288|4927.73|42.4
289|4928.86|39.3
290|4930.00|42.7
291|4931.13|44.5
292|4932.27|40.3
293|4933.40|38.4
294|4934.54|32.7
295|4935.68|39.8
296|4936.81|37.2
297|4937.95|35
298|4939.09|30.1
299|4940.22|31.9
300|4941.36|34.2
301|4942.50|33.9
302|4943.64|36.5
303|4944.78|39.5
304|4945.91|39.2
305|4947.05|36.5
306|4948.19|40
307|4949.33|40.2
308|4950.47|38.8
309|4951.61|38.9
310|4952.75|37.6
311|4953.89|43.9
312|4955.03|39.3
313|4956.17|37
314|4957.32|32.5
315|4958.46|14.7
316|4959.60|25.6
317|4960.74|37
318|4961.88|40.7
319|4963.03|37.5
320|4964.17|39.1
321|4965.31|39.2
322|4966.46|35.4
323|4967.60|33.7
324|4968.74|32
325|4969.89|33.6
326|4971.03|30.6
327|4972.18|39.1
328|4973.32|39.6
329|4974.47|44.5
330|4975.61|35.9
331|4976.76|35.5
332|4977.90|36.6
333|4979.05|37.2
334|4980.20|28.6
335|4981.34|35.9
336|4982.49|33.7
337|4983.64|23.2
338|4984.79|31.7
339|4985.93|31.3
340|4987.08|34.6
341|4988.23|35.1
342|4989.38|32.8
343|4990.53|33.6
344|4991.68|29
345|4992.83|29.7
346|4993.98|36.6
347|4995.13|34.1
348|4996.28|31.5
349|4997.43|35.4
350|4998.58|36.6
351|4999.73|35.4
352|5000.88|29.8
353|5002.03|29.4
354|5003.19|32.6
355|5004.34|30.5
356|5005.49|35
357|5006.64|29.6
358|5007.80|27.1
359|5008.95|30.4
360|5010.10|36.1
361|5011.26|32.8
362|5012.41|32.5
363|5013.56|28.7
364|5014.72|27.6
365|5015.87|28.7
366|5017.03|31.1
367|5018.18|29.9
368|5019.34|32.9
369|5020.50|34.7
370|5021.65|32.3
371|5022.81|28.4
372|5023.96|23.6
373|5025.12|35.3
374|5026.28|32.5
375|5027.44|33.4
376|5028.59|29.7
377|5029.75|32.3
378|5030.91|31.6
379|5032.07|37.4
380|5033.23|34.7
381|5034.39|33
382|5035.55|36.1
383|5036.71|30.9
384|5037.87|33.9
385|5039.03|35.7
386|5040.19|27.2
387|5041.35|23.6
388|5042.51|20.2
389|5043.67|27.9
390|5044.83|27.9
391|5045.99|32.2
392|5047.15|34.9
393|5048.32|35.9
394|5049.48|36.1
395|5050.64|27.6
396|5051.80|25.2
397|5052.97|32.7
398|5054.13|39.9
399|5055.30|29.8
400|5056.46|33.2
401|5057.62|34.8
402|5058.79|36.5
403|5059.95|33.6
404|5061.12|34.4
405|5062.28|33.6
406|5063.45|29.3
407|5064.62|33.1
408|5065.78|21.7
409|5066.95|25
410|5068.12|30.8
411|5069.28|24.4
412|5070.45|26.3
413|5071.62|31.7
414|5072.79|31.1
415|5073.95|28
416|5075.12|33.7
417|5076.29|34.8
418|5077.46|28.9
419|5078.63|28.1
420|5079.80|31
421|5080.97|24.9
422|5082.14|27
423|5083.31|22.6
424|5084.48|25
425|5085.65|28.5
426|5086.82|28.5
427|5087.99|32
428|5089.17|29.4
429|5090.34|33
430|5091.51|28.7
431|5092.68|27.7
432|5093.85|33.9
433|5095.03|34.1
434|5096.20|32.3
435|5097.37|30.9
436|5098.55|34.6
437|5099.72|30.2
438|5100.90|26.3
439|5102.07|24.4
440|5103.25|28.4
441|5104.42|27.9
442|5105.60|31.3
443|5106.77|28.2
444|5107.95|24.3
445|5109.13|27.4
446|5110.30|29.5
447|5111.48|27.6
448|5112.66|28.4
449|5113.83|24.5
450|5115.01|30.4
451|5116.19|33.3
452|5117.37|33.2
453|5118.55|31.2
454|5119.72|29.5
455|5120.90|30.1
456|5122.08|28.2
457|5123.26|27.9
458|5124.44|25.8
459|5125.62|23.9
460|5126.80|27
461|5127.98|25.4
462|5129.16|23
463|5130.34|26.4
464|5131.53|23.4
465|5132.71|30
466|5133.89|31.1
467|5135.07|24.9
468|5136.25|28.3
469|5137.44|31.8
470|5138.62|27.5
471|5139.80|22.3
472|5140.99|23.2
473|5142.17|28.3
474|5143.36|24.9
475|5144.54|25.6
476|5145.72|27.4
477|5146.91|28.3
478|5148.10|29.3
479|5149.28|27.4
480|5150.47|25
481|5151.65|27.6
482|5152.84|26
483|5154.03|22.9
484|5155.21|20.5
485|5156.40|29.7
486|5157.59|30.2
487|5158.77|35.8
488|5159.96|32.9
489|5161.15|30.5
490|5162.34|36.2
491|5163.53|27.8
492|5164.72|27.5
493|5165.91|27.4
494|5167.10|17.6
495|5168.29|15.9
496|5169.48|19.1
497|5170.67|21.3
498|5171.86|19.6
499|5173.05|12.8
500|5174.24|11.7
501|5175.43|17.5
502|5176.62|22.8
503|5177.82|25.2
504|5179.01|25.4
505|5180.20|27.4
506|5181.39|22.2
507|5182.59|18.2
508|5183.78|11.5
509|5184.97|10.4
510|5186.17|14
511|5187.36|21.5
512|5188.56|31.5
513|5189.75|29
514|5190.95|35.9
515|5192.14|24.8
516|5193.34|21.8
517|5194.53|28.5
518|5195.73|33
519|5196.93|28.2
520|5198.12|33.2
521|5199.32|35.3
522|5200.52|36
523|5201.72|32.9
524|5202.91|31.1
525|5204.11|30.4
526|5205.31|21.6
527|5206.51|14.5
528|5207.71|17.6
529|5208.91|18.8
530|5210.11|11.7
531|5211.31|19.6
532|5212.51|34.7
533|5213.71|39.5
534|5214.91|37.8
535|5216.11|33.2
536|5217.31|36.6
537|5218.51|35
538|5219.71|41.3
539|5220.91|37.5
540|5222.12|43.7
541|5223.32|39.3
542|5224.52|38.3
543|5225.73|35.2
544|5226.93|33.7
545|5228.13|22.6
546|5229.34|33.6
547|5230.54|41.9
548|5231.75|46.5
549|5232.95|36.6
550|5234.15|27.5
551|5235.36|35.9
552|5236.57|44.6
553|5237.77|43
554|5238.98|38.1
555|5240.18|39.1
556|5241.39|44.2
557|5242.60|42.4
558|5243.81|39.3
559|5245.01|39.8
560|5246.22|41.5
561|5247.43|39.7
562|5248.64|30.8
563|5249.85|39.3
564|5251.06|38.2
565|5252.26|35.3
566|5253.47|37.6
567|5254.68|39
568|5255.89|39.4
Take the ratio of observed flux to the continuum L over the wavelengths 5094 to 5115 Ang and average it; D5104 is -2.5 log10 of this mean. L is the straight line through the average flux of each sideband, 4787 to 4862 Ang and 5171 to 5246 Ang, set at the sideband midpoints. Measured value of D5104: 0.10 mag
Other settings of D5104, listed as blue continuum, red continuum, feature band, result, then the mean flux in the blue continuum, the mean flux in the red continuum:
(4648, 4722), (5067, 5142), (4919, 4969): -0.125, 37.7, 28.5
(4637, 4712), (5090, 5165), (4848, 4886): -0.063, 37.2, 28.3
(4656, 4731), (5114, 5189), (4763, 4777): 0.105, 38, 25.3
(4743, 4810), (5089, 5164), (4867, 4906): -0.053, 35.2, 28.4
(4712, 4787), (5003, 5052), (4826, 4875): -0.051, 35.7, 31.2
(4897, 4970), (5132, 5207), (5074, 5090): 0.031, 36.5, 25.6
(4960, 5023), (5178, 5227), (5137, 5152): 0.119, 33.4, 28.5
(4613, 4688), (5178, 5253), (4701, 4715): 0.077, 38.2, 31.8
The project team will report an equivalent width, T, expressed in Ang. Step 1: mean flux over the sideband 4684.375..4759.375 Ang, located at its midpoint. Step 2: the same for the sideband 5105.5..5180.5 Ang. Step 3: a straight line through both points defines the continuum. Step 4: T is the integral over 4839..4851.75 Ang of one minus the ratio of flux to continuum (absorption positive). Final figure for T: -1.0 Ang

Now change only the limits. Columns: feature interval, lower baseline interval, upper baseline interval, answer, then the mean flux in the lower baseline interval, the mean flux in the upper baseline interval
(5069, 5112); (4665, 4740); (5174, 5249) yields 4.3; 37.4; 30.8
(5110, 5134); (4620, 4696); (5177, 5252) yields 3.5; 38.1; 31.7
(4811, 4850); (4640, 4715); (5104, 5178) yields -3.3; 37.3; 26.4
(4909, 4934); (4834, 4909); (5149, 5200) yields -1.9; 35.7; 24.7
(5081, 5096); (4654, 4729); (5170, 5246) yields 1.3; 38.1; 29.9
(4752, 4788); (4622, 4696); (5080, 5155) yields 2.4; 38.1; 27.9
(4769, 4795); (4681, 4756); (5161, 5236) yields 2.7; 37.3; 27.8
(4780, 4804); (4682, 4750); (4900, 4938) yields 2.0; 37.3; 36.7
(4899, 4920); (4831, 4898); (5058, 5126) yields -2.0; 35.1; 29.4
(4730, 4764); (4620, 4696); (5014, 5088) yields 0.1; 38.1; 30.6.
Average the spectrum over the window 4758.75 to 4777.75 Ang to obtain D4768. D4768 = 33.2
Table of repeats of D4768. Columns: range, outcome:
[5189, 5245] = 33.2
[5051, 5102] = 30.2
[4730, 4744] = 35.9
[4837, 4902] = 35.4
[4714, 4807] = 35.6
